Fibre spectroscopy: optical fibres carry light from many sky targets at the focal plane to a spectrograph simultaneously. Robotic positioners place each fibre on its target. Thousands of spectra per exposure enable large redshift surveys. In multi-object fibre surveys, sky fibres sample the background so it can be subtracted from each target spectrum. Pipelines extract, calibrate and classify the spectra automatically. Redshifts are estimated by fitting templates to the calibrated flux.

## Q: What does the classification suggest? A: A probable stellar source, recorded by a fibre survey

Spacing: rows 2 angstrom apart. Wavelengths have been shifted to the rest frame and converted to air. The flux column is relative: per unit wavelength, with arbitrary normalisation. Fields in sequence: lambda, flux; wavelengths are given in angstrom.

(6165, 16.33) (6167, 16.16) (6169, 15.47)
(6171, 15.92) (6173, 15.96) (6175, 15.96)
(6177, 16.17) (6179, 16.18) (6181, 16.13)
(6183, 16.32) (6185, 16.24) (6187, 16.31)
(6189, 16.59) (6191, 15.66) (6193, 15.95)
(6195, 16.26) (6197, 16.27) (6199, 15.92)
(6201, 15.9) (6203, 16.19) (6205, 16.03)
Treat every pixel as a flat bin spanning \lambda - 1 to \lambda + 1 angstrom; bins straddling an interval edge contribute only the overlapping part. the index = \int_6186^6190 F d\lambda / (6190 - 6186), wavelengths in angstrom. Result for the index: 16.4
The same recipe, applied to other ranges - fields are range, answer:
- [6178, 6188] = 16.2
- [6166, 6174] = 15.9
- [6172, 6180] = 16.1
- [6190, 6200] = 16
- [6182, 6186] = 16.3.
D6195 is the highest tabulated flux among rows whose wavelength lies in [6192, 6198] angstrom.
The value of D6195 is 16.27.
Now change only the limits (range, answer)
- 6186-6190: 16.59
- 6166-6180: 16.18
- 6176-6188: 16.32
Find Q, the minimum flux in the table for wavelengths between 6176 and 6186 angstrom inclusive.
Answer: 16.13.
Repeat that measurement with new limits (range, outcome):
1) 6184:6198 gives 15.66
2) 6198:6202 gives 15.9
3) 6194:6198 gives 16.26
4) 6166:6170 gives 15.47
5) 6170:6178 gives 15.92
